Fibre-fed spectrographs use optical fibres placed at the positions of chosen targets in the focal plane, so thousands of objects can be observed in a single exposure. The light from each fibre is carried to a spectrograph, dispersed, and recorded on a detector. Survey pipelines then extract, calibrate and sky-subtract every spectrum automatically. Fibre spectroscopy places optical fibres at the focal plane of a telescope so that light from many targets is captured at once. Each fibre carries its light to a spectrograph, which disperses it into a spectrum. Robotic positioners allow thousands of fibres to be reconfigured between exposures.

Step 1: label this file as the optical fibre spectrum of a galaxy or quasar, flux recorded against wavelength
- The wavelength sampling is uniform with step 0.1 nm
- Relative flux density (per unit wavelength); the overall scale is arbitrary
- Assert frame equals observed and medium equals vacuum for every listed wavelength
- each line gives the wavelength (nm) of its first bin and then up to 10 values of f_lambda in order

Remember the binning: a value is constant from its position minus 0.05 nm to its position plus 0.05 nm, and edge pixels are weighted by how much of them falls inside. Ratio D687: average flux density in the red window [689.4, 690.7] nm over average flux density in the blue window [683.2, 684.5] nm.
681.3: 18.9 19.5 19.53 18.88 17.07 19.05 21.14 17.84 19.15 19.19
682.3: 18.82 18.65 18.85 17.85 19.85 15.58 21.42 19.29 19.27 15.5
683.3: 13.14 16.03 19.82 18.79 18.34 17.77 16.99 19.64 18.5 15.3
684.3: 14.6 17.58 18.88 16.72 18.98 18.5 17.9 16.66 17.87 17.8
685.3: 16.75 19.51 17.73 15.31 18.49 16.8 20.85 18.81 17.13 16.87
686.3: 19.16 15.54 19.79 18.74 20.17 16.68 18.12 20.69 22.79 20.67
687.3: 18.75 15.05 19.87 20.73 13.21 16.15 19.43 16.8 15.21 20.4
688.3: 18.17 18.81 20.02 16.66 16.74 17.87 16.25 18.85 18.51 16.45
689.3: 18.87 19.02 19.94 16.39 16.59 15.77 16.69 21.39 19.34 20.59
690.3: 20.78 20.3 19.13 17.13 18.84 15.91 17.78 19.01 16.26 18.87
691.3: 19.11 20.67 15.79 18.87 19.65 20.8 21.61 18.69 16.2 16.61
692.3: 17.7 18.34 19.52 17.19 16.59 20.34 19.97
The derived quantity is 1.09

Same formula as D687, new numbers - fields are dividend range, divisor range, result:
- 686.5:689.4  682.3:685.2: 1.03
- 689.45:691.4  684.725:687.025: 1.02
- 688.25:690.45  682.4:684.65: 1.04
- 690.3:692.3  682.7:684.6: 1.05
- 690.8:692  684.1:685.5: 1.07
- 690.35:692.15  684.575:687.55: 1.02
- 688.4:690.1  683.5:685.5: 1.01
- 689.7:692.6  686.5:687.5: 0.97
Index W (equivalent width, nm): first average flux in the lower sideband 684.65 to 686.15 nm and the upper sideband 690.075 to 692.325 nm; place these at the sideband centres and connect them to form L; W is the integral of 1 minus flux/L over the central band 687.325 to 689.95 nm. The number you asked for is 0.10 nm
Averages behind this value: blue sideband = 17.9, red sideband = 18.7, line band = 17.6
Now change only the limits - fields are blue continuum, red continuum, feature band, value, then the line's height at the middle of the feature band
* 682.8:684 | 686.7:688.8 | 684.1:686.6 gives 0.05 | 18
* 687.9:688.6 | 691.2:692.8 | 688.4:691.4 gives 0.01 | 18.4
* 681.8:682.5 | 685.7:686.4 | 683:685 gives 0.12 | 18.6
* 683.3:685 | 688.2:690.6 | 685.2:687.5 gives -0.06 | 17.9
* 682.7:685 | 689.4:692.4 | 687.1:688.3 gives 0.00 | 18.1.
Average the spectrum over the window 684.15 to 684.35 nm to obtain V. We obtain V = 14.9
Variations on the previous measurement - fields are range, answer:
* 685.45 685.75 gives 17.2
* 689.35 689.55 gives 19.5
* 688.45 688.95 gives 17.5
